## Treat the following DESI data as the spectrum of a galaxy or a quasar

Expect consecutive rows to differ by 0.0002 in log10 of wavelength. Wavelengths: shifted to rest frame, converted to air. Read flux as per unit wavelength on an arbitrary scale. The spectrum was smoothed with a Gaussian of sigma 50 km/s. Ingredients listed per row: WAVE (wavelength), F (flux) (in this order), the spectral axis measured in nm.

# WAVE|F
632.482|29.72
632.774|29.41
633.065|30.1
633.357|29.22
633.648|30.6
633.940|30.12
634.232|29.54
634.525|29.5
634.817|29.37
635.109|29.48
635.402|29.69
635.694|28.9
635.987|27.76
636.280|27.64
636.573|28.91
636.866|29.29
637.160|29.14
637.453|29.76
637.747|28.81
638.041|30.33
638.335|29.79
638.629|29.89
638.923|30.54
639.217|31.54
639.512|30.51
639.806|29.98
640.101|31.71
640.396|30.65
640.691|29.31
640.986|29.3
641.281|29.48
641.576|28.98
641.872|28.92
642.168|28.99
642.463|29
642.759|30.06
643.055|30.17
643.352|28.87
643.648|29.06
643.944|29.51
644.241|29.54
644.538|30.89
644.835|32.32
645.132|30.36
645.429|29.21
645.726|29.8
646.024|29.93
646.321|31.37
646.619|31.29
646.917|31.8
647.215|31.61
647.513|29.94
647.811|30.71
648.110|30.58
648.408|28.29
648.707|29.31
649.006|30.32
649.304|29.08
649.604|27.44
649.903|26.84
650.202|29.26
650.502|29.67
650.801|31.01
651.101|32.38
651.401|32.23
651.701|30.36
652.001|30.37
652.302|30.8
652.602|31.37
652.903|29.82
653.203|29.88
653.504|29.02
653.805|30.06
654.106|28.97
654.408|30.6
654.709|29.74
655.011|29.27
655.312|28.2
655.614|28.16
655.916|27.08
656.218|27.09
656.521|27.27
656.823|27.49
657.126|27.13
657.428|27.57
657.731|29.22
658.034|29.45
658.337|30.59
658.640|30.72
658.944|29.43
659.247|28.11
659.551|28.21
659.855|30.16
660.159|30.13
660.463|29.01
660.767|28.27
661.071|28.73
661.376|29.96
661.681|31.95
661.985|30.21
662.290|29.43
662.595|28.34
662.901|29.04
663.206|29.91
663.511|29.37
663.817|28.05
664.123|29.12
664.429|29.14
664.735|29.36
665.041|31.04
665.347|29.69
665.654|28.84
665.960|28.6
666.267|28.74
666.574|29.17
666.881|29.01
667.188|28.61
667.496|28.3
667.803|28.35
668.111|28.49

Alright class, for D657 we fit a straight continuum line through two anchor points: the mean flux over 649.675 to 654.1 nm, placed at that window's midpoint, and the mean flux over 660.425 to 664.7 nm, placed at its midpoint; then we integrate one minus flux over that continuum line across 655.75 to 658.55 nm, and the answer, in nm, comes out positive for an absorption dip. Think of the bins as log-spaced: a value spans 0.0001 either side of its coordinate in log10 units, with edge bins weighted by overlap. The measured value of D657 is 0.15 nm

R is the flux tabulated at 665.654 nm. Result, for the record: 28.84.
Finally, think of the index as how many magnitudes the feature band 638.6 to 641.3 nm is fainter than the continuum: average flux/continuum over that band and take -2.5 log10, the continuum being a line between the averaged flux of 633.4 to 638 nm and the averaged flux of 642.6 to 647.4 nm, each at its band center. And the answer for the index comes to -0.02 mag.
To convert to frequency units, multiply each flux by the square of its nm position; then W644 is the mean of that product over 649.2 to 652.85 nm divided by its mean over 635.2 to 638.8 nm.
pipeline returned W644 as 1.08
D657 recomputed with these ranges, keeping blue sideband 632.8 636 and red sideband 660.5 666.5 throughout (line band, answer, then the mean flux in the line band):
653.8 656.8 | 0.09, 28.5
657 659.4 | 0.03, 29.1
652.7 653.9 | -0.01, 29.8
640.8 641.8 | 0.01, 29.2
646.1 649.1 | -0.11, 30.5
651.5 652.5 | -0.04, 30.6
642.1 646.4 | -0.07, 29.9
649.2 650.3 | 0.05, 28.1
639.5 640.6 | -0.04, 30.7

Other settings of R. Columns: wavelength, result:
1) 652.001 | 30.37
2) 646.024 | 29.93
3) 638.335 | 29.79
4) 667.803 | 28.35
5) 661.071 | 28.73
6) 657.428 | 27.57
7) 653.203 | 29.88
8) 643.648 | 29.06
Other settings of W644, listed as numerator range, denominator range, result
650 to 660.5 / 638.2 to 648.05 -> 1.01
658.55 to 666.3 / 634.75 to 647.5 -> 1.05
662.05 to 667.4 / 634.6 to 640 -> 1.07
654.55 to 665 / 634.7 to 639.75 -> 1.05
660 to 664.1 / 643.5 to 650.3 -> 1.03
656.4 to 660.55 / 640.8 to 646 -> 1.02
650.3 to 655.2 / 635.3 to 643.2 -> 1.07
